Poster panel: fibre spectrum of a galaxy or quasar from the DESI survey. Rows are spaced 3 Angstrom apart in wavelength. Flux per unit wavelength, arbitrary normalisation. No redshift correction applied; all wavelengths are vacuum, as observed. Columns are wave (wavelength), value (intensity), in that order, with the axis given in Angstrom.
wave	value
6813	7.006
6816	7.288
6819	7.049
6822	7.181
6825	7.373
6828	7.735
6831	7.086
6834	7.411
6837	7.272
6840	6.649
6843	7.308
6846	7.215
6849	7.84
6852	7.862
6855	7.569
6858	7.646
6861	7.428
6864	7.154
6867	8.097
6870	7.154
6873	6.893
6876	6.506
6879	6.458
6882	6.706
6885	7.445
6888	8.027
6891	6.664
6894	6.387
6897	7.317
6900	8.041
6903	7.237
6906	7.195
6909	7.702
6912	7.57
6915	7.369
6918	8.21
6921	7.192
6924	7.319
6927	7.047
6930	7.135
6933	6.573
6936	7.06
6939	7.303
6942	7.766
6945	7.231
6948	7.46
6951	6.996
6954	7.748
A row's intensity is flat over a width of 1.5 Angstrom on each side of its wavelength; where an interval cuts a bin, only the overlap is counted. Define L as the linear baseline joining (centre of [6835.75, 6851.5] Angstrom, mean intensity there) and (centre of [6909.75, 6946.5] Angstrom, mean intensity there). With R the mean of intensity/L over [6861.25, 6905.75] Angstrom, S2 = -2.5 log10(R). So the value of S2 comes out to 0.02 mag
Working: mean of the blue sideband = 7.29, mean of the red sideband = 7.32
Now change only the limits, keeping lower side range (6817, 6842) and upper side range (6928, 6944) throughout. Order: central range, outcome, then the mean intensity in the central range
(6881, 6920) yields -0.029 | 7.38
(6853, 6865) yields -0.040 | 7.48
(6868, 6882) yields 0.062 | 6.8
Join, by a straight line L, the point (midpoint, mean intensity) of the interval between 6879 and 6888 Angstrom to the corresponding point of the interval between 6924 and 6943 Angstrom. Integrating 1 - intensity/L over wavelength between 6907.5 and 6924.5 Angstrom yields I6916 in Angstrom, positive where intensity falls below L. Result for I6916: -1.0 Angstrom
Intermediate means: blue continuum 7.13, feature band 7.57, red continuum 7.14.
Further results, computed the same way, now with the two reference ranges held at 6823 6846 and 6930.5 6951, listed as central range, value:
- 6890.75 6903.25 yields 0.11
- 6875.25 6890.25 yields 0.41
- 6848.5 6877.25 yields -0.65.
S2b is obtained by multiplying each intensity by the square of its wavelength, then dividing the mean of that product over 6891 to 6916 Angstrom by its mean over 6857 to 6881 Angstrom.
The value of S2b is 1.0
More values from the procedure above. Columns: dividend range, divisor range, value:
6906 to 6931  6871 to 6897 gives 1.09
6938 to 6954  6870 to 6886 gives 1.11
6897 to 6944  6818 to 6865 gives 1.02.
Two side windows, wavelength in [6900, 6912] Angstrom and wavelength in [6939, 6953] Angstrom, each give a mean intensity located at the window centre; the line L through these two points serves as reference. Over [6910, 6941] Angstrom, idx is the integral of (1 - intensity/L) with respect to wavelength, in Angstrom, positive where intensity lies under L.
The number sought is 0.6 Angstrom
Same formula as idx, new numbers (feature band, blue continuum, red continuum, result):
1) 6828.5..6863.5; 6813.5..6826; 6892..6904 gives -0.9 Angstrom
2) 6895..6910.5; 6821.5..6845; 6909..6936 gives -0.3 Angstrom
